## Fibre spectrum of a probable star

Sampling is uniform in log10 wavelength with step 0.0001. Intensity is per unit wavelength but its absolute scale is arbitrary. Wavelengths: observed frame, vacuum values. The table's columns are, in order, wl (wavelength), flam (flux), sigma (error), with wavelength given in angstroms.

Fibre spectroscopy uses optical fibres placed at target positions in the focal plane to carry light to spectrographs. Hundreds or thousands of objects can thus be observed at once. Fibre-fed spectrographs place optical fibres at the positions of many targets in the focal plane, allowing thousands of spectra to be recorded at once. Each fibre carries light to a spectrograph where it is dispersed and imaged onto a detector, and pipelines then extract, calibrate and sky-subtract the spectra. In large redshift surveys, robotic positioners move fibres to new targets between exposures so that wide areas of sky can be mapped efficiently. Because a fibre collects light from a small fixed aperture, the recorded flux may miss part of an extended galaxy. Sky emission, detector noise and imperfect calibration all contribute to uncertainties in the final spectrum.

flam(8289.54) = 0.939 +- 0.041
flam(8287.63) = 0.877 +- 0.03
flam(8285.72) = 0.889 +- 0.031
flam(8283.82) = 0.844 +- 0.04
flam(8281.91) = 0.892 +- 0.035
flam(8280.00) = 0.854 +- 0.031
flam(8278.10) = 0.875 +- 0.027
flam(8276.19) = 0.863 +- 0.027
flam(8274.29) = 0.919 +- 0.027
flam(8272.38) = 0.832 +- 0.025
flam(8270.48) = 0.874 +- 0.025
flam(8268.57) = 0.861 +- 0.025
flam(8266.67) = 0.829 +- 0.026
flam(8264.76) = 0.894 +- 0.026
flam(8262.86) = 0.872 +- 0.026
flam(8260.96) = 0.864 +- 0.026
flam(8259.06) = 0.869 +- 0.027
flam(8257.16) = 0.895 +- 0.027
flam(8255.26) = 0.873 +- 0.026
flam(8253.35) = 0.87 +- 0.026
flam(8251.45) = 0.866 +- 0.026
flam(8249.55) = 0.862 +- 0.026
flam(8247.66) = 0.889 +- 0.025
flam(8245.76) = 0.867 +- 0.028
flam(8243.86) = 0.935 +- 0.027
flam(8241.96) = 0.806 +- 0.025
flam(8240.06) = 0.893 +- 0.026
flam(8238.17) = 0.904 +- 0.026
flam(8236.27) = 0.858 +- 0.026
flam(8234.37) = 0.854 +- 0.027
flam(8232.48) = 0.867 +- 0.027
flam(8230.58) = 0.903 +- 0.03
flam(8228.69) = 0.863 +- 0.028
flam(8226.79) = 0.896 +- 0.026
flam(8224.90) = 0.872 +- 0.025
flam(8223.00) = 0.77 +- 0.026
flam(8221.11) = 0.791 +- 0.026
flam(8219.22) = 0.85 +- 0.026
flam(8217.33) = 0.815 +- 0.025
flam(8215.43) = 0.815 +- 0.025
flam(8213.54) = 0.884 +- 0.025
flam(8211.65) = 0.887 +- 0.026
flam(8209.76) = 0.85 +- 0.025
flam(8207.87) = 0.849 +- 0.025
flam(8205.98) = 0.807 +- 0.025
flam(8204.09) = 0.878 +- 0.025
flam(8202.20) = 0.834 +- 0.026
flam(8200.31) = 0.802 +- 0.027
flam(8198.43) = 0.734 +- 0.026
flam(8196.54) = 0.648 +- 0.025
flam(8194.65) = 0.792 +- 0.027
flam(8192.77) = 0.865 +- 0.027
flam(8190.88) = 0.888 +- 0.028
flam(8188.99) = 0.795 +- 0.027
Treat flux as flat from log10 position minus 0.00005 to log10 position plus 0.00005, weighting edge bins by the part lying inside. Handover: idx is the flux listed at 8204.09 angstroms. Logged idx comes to 0.878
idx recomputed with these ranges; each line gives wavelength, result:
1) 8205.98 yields 0.807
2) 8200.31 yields 0.802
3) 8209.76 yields 0.85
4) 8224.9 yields 0.872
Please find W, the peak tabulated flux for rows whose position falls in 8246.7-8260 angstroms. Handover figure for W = 0.895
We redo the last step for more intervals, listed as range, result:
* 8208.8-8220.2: 0.887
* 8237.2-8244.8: 0.935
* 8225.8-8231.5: 0.903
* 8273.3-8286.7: 0.919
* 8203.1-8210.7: 0.878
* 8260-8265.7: 0.894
